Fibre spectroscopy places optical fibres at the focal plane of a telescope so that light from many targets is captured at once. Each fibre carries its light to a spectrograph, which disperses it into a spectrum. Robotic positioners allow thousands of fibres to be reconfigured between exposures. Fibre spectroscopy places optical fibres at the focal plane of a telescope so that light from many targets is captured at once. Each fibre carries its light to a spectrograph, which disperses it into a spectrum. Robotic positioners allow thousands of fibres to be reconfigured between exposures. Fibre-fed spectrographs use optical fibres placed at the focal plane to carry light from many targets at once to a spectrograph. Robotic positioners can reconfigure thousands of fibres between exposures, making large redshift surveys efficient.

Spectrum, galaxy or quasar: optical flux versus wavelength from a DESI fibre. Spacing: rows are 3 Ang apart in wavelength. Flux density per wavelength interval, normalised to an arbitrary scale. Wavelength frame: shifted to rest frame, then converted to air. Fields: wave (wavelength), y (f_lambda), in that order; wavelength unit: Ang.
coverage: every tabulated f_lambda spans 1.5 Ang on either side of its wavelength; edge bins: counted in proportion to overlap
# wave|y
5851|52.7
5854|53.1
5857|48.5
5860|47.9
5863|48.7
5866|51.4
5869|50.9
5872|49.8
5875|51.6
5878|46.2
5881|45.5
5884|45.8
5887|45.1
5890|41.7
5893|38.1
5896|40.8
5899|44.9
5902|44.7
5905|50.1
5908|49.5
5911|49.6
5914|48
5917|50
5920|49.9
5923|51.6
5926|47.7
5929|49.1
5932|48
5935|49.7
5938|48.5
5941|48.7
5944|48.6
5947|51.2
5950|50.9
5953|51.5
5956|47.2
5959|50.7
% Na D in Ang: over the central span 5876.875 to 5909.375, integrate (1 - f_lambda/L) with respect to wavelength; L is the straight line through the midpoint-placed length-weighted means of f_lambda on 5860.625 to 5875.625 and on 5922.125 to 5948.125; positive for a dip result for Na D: 3.34 Ang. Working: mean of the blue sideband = 50.3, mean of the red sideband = 49.1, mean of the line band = 44.7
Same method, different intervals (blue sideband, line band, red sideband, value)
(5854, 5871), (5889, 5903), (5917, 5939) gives 2.1 Ang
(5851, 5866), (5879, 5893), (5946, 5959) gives 1.7 Ang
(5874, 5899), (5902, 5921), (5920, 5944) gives -0.9 Ang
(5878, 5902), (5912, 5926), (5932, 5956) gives -0.9 Ang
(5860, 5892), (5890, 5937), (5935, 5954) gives 1.5 Ang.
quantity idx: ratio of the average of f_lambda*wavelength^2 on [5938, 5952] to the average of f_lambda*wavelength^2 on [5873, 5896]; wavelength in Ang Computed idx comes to 1.1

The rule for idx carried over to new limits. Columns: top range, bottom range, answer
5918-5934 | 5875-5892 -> 1.11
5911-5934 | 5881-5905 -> 1.14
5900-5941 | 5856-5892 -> 1.04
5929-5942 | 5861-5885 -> 1.02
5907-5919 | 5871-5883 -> 1.04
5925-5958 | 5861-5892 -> 1.06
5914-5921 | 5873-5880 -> 1.03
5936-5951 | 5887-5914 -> 1.11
